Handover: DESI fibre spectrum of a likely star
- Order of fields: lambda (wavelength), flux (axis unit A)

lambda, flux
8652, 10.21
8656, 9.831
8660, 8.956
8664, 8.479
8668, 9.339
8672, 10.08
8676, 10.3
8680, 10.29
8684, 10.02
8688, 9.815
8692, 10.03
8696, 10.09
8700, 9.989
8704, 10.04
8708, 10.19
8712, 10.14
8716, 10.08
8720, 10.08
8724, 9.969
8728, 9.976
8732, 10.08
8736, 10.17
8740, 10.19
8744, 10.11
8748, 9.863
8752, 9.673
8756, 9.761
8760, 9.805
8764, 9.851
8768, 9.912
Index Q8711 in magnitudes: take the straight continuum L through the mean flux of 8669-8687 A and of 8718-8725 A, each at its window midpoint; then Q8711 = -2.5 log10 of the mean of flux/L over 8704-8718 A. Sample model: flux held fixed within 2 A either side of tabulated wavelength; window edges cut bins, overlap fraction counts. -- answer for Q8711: -0.01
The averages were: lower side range 10.1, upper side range 10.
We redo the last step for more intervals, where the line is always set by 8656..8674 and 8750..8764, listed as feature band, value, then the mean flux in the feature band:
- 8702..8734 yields -0.057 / 10.1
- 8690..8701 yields -0.067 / 10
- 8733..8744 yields -0.054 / 10.2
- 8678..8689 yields -0.076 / 10.1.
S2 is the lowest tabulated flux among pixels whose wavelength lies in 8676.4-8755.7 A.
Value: 9.673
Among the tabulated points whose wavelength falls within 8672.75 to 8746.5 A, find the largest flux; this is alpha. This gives 10.3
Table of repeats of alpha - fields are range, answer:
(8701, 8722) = 10.19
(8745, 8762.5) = 9.863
